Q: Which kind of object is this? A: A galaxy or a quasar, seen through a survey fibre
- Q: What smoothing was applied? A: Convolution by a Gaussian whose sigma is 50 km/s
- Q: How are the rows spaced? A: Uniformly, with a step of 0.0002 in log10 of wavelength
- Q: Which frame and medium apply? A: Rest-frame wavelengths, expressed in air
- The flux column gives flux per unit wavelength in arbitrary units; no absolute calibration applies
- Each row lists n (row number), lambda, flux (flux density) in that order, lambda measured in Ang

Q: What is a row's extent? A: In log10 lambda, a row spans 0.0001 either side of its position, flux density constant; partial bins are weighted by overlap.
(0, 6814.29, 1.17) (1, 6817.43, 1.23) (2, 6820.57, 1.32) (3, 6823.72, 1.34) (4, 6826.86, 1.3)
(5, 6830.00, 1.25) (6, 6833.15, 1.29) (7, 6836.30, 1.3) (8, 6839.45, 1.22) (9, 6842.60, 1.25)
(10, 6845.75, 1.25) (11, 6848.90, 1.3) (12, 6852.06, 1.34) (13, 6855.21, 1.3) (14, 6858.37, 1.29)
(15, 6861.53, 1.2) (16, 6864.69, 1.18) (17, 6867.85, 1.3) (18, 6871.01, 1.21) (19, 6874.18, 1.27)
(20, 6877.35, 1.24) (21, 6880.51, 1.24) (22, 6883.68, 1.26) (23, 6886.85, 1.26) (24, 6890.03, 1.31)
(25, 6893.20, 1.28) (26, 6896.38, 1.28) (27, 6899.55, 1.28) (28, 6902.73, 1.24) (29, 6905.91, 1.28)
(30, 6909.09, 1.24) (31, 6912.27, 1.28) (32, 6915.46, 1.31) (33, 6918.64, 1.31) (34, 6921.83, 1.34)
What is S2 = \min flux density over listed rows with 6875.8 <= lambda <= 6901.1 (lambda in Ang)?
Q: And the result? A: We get 1.24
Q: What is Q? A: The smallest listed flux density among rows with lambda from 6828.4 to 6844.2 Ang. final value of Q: 1.22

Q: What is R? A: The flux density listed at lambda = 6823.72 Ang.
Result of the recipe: 1.34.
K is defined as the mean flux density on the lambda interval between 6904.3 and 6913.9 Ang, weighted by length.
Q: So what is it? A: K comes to 1.27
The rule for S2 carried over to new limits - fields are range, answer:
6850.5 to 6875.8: 1.18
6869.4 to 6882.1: 1.21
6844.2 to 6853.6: 1.25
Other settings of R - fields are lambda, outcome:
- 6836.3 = 1.3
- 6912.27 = 1.28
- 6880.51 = 1.24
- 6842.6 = 1.25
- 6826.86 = 1.3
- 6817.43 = 1.23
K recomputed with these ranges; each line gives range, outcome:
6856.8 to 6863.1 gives 1.24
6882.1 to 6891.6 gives 1.28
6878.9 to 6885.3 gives 1.25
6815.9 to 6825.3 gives 1.3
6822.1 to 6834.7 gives 1.29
